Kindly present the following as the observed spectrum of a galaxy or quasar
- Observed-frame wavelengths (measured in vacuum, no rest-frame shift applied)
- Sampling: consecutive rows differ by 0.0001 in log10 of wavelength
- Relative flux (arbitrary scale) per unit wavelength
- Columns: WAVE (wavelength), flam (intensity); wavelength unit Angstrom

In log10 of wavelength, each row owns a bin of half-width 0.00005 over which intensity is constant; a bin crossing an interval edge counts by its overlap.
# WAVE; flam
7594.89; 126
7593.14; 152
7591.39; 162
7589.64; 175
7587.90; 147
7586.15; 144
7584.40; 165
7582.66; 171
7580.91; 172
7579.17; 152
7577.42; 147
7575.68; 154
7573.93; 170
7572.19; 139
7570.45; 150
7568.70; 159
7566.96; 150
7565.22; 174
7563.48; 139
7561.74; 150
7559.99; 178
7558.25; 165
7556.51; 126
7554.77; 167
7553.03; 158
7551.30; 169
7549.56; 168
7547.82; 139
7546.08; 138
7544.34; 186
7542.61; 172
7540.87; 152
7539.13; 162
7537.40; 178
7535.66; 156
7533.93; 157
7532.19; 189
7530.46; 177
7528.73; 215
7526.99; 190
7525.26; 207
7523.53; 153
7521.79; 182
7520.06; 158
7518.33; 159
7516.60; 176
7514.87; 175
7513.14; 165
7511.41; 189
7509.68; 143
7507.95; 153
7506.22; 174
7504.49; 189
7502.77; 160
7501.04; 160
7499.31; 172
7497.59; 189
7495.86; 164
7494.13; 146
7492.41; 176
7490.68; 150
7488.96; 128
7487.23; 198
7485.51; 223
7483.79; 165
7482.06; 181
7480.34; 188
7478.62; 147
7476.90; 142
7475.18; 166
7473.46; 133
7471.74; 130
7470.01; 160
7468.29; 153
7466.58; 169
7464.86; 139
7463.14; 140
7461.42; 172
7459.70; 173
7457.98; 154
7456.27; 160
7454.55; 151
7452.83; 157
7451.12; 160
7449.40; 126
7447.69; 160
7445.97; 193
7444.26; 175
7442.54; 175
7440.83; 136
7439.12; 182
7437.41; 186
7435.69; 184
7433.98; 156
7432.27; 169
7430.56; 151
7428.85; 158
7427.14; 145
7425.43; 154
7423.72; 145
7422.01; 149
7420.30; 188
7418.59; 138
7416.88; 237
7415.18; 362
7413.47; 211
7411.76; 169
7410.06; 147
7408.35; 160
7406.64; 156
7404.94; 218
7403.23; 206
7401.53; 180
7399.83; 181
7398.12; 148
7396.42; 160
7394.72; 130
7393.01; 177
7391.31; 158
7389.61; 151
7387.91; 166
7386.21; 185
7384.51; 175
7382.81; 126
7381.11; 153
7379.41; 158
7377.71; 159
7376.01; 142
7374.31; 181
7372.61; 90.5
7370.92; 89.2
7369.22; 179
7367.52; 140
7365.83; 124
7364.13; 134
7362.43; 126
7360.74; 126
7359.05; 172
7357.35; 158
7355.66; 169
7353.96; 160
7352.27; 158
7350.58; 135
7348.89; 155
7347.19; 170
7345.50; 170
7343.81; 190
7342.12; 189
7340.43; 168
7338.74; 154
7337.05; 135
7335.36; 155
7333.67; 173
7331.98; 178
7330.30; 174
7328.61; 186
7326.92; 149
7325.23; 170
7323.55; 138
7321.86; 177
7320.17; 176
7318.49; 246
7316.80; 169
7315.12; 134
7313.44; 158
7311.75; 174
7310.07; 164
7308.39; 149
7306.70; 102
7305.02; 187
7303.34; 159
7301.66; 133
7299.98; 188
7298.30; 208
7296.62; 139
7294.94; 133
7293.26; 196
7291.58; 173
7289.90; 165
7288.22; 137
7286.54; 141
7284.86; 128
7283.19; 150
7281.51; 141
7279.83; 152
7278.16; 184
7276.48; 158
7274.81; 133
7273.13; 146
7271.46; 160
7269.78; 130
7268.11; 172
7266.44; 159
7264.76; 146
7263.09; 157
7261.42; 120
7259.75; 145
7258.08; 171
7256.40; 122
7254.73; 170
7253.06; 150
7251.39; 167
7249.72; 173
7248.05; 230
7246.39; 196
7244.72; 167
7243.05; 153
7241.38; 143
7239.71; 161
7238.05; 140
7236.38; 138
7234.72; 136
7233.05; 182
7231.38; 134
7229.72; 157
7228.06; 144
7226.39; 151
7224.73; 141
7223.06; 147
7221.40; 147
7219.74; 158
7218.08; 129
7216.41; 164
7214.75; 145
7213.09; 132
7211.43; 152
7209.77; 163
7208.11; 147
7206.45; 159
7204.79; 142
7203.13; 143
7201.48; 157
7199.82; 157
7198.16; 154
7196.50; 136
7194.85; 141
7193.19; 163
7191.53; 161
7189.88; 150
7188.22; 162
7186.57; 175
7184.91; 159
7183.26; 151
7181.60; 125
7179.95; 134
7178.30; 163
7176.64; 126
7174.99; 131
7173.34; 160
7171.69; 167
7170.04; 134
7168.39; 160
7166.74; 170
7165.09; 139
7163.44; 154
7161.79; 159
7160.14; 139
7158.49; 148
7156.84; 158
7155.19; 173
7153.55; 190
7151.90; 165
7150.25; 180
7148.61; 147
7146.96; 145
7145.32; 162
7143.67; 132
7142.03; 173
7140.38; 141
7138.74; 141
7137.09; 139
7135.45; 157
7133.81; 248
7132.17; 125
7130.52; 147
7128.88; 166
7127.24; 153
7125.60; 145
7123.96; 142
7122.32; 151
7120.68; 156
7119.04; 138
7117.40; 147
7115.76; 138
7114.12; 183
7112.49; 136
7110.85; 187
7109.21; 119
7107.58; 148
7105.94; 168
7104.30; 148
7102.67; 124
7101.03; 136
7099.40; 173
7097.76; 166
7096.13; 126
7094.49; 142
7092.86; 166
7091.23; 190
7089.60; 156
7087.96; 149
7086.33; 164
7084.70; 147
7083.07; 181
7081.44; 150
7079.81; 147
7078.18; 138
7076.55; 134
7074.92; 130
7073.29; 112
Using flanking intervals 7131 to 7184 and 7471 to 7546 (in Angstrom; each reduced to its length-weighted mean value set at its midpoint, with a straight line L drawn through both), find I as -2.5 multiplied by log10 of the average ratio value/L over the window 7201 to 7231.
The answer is 0.06 mag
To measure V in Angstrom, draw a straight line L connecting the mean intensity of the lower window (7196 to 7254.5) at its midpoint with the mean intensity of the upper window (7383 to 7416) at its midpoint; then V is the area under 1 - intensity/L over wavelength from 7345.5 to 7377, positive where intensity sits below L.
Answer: 5.15 Angstrom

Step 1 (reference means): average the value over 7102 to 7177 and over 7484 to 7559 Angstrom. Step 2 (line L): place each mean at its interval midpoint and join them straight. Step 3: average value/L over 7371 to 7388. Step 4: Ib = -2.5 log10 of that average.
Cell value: 0.09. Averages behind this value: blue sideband 154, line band 150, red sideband 169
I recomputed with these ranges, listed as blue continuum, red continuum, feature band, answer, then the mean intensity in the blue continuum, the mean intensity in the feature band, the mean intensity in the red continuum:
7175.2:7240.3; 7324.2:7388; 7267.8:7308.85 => -0.012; 149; 154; 156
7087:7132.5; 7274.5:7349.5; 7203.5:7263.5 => 0.032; 151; 154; 163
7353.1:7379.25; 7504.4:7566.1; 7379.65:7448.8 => -0.148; 144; 172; 167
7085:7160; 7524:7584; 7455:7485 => 0.029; 155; 158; 164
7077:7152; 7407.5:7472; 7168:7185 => 0.079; 154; 146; 168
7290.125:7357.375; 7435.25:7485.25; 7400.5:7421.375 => -0.209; 165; 197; 161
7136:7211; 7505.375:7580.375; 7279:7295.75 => 0.033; 153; 152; 164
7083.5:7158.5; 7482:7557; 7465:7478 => 0.121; 155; 150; 169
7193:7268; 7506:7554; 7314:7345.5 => -0.076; 153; 170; 169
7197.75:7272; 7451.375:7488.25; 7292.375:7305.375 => -0.077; 154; 167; 162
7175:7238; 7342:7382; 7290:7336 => -0.112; 149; 166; 150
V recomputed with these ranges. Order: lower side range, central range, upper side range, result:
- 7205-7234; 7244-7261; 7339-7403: -1.90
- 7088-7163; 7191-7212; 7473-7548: 0.79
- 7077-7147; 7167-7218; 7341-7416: 1.96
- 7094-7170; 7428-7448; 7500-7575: -0.79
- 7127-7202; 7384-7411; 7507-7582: -1.36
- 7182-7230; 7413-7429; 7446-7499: -3.10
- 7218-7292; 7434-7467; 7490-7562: 0.24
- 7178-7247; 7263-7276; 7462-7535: 0.35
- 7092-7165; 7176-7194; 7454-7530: 0.46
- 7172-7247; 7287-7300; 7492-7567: -0.87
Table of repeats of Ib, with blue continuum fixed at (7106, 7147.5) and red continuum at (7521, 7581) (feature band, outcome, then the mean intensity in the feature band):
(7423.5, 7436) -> 0.02 mag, 157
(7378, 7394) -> -0.01 mag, 161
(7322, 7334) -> -0.06 mag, 167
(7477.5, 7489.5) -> -0.09 mag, 176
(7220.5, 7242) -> 0.06 mag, 148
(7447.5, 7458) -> 0.06 mag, 152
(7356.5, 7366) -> 0.13 mag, 141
